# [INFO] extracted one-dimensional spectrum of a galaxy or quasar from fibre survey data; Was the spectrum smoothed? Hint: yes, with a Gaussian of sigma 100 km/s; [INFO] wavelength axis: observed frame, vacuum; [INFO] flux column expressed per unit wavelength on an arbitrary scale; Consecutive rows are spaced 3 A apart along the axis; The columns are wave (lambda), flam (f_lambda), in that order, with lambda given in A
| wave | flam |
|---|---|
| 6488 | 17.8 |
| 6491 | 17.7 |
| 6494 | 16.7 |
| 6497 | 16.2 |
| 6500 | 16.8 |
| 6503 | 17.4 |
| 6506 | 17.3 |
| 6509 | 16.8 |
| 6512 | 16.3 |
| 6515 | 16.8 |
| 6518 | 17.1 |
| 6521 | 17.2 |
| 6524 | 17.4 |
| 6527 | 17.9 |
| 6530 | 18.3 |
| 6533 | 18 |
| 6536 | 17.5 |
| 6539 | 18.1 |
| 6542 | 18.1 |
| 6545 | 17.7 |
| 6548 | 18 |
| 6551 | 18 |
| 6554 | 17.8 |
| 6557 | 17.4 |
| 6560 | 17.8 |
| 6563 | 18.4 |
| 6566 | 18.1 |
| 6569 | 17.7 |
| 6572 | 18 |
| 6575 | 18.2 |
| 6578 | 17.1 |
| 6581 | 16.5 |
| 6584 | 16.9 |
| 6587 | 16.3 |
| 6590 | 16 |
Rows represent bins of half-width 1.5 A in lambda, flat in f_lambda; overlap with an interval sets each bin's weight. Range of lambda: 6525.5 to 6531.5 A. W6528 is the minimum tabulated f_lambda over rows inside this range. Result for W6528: 17.9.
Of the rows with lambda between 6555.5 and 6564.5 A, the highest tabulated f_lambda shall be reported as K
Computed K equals 18.4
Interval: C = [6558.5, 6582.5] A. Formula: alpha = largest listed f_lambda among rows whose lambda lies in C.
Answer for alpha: 18.4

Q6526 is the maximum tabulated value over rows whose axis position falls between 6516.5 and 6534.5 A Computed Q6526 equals 18.3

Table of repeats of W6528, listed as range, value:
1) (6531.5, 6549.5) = 17.5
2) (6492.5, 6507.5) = 16.2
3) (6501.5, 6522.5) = 16.3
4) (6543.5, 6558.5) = 17.4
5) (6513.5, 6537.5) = 16.8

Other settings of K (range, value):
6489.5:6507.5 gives 17.7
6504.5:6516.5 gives 17.3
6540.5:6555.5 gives 18.1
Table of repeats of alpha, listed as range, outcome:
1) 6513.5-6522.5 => 17.2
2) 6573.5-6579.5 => 18.2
